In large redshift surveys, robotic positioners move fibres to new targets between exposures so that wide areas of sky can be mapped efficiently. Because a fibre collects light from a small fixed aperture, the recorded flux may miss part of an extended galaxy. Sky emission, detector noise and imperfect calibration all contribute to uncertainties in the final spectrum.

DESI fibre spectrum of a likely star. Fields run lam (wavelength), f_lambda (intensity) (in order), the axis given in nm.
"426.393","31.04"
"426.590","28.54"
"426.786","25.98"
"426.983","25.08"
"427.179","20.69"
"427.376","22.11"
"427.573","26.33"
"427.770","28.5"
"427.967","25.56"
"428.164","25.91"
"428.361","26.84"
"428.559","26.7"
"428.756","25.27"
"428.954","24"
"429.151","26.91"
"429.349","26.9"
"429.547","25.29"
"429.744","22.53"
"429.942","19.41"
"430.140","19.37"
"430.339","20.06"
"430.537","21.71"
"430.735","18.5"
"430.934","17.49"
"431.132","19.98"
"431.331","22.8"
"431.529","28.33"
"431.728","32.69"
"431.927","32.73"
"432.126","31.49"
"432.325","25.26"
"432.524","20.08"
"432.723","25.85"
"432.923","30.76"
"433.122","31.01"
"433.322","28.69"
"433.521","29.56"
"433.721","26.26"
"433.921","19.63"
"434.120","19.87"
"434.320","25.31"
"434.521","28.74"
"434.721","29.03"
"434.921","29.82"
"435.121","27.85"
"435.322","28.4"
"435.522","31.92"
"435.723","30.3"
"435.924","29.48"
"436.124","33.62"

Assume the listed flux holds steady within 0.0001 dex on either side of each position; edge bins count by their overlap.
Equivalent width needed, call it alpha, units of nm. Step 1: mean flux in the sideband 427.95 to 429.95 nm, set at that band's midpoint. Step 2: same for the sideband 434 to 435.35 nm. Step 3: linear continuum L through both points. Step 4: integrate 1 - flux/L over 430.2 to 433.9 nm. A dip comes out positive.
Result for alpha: 0.08 nm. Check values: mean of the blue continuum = 25.3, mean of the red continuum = 26.8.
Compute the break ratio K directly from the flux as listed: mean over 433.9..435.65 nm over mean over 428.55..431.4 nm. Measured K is 1.21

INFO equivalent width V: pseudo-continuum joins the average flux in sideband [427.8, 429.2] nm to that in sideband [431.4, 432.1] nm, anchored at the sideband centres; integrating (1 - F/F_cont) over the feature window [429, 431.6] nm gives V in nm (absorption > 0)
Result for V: 0.581 nm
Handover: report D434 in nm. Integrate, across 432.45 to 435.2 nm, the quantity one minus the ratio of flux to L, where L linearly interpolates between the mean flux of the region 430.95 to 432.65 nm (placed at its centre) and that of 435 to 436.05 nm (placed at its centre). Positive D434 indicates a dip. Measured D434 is 0.14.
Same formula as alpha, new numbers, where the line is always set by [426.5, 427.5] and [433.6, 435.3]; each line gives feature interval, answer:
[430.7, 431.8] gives 0.09 nm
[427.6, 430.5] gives 0.05 nm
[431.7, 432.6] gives -0.10 nm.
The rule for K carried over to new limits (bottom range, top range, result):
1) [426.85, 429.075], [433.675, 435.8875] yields 1.07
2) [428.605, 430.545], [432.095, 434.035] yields 1.14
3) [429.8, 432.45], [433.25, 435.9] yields 1.15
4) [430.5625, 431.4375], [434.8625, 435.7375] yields 1.48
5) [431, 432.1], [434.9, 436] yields 1.08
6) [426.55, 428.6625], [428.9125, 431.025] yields 0.86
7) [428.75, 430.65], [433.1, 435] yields 1.16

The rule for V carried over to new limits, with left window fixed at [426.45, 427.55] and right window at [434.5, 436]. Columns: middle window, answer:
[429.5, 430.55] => 0.21 nm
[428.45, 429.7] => 0.01 nm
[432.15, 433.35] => 0.04 nm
